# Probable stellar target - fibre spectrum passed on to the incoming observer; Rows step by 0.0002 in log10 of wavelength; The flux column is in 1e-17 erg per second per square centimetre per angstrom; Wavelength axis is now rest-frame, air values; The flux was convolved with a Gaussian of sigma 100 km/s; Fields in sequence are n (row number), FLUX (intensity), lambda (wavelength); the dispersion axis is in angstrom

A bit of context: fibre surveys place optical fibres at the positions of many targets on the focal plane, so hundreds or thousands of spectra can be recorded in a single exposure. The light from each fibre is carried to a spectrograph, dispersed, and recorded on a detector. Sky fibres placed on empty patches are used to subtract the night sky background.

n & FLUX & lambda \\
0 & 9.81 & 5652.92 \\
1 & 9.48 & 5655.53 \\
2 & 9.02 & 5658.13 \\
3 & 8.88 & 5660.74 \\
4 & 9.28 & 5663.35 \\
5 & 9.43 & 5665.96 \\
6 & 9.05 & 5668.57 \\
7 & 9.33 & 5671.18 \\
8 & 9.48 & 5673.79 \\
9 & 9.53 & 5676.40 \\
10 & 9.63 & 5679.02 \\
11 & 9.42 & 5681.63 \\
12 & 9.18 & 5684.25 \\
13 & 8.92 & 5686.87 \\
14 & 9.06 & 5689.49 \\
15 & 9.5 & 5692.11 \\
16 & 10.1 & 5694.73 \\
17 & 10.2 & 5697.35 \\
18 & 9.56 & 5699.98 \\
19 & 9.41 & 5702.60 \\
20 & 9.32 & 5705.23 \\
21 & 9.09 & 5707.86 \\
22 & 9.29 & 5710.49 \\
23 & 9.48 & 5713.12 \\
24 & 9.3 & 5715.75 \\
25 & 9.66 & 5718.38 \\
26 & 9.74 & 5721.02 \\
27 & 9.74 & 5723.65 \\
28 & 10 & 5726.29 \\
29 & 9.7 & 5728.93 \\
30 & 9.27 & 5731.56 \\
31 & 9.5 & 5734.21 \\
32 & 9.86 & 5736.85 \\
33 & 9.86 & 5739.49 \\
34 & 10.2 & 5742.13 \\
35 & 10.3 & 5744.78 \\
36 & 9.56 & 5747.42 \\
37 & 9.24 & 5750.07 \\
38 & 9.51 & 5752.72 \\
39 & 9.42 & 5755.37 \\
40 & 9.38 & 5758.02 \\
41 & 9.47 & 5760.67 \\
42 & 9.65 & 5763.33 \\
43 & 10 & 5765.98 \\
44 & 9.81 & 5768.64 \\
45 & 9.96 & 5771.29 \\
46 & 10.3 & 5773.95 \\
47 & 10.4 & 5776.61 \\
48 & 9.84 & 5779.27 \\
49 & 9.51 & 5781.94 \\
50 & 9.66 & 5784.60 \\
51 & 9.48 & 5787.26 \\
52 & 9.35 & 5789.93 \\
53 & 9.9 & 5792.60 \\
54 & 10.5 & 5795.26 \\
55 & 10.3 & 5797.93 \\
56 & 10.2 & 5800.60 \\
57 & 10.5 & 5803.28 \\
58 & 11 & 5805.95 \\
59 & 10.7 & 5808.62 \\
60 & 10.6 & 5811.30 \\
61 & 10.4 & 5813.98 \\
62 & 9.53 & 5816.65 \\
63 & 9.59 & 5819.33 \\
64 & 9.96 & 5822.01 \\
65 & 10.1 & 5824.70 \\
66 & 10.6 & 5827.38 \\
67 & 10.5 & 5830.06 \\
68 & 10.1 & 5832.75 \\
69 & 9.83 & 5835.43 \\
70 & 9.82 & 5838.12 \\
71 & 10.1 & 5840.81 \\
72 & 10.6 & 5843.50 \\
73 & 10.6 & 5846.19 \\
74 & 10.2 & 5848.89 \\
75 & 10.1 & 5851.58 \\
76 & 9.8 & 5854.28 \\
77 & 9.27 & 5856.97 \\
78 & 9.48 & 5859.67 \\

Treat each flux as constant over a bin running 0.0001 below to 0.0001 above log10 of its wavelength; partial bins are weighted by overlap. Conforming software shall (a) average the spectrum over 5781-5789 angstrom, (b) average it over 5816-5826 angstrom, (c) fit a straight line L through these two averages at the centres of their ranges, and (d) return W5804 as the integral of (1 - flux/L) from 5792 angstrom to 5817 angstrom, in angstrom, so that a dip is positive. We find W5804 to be -1.9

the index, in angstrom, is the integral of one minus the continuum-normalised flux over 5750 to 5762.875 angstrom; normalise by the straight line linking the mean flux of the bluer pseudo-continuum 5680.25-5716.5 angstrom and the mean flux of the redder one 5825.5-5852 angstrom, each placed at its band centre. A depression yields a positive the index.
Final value 0.4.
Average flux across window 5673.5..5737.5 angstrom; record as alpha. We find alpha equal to 9.51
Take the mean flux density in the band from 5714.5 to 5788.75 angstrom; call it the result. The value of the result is 9.73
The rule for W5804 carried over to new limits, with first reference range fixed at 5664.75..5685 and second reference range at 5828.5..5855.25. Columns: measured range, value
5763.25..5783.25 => -0.2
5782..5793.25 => 0.4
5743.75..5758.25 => 0.3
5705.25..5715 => 0.3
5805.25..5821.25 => -0.4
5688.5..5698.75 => -0.3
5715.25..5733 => 0.0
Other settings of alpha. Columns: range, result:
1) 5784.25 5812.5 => 10.2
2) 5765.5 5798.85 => 9.92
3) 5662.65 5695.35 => 9.37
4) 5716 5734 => 9.65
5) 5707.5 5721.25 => 9.42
